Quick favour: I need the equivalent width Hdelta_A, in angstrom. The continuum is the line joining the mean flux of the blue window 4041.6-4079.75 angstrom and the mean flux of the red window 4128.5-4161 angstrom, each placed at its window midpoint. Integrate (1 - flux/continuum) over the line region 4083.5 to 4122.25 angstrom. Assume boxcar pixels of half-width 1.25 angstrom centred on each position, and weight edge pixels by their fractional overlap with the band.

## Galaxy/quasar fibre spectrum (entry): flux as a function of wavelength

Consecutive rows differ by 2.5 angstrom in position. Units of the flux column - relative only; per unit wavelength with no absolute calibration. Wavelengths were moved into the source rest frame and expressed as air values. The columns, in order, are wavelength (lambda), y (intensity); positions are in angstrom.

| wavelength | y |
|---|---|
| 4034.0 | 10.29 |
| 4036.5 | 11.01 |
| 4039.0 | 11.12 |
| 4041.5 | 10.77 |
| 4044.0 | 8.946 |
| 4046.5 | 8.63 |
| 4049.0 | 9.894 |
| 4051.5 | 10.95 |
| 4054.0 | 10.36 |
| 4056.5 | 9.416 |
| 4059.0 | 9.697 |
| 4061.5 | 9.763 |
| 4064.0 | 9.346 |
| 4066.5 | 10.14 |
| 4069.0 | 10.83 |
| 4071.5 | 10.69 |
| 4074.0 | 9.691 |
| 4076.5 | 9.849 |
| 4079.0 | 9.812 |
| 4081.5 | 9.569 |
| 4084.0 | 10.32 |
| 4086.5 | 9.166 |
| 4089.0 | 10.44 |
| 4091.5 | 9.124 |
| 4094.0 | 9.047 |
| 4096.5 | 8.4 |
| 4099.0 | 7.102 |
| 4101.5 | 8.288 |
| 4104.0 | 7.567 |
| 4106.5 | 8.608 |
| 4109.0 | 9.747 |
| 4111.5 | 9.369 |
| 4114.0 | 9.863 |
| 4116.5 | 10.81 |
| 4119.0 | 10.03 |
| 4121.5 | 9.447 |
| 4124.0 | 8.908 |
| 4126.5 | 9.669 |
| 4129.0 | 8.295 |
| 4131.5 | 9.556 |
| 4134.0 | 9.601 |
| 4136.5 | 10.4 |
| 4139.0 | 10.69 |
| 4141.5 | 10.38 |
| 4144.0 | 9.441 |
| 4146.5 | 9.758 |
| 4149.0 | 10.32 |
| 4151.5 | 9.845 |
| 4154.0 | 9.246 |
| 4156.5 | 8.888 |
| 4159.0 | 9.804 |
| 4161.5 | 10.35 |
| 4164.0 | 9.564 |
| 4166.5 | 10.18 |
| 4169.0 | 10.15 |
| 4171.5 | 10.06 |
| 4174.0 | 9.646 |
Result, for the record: 2.5 angstrom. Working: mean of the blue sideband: 9.9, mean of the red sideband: 9.76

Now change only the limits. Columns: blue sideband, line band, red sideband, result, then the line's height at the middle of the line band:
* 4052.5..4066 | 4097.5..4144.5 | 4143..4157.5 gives 1.5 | 9.65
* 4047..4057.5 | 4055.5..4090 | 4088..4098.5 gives -1.3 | 9.57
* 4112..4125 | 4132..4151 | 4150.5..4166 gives -0.7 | 9.71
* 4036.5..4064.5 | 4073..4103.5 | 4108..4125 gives 2.0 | 9.84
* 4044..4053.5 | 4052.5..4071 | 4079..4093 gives -0.5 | 9.74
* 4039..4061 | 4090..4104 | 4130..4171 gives 2.2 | 9.89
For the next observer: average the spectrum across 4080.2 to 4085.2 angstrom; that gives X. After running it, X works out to 9.94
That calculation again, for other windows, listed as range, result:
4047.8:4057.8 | 10.2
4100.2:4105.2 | 7.92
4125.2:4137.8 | 9.51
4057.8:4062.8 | 9.73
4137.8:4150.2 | 10.1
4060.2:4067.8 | 9.76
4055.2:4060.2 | 9.56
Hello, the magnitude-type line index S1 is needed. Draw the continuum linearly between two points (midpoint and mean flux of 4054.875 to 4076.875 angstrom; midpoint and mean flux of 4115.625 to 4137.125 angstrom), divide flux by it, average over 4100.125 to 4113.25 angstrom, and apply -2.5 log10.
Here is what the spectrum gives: 0.11 mag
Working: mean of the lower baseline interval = 9.95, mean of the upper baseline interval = 9.59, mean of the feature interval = 8.74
